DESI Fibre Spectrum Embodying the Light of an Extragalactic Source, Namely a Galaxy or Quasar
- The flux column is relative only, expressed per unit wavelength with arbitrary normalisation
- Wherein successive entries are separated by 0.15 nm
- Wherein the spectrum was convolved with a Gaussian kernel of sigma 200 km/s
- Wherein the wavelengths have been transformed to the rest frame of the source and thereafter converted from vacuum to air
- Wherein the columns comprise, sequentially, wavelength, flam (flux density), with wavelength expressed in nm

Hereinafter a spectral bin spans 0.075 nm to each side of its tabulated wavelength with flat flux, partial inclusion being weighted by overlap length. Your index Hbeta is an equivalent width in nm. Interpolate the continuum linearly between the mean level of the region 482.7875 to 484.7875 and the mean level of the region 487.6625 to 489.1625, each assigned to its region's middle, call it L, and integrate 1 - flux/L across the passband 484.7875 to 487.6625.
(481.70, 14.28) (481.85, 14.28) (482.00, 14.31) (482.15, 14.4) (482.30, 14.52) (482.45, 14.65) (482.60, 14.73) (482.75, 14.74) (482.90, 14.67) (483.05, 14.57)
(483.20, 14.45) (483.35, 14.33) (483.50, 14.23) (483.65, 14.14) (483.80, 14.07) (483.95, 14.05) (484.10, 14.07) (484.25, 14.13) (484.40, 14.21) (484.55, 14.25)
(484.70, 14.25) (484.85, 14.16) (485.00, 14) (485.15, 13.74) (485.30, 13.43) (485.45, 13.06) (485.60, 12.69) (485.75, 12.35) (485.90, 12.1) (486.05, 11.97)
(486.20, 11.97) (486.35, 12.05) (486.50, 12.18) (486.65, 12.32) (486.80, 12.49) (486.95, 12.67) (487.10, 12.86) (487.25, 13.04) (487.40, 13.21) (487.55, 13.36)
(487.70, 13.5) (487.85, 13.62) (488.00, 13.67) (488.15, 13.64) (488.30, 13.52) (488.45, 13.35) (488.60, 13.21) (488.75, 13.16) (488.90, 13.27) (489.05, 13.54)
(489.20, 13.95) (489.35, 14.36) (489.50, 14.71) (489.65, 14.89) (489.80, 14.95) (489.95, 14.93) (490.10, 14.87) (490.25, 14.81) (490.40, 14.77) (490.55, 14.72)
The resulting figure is 0.21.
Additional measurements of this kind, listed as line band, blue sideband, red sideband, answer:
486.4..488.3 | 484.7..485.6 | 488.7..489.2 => 0.07 nm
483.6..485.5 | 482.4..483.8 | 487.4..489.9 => 0.04 nm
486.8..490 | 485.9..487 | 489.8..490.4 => 0.00 nm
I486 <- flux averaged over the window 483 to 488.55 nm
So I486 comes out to 13.4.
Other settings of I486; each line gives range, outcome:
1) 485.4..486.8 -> 12.3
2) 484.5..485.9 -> 13.5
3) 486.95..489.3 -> 13.4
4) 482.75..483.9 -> 14.4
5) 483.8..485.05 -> 14.1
